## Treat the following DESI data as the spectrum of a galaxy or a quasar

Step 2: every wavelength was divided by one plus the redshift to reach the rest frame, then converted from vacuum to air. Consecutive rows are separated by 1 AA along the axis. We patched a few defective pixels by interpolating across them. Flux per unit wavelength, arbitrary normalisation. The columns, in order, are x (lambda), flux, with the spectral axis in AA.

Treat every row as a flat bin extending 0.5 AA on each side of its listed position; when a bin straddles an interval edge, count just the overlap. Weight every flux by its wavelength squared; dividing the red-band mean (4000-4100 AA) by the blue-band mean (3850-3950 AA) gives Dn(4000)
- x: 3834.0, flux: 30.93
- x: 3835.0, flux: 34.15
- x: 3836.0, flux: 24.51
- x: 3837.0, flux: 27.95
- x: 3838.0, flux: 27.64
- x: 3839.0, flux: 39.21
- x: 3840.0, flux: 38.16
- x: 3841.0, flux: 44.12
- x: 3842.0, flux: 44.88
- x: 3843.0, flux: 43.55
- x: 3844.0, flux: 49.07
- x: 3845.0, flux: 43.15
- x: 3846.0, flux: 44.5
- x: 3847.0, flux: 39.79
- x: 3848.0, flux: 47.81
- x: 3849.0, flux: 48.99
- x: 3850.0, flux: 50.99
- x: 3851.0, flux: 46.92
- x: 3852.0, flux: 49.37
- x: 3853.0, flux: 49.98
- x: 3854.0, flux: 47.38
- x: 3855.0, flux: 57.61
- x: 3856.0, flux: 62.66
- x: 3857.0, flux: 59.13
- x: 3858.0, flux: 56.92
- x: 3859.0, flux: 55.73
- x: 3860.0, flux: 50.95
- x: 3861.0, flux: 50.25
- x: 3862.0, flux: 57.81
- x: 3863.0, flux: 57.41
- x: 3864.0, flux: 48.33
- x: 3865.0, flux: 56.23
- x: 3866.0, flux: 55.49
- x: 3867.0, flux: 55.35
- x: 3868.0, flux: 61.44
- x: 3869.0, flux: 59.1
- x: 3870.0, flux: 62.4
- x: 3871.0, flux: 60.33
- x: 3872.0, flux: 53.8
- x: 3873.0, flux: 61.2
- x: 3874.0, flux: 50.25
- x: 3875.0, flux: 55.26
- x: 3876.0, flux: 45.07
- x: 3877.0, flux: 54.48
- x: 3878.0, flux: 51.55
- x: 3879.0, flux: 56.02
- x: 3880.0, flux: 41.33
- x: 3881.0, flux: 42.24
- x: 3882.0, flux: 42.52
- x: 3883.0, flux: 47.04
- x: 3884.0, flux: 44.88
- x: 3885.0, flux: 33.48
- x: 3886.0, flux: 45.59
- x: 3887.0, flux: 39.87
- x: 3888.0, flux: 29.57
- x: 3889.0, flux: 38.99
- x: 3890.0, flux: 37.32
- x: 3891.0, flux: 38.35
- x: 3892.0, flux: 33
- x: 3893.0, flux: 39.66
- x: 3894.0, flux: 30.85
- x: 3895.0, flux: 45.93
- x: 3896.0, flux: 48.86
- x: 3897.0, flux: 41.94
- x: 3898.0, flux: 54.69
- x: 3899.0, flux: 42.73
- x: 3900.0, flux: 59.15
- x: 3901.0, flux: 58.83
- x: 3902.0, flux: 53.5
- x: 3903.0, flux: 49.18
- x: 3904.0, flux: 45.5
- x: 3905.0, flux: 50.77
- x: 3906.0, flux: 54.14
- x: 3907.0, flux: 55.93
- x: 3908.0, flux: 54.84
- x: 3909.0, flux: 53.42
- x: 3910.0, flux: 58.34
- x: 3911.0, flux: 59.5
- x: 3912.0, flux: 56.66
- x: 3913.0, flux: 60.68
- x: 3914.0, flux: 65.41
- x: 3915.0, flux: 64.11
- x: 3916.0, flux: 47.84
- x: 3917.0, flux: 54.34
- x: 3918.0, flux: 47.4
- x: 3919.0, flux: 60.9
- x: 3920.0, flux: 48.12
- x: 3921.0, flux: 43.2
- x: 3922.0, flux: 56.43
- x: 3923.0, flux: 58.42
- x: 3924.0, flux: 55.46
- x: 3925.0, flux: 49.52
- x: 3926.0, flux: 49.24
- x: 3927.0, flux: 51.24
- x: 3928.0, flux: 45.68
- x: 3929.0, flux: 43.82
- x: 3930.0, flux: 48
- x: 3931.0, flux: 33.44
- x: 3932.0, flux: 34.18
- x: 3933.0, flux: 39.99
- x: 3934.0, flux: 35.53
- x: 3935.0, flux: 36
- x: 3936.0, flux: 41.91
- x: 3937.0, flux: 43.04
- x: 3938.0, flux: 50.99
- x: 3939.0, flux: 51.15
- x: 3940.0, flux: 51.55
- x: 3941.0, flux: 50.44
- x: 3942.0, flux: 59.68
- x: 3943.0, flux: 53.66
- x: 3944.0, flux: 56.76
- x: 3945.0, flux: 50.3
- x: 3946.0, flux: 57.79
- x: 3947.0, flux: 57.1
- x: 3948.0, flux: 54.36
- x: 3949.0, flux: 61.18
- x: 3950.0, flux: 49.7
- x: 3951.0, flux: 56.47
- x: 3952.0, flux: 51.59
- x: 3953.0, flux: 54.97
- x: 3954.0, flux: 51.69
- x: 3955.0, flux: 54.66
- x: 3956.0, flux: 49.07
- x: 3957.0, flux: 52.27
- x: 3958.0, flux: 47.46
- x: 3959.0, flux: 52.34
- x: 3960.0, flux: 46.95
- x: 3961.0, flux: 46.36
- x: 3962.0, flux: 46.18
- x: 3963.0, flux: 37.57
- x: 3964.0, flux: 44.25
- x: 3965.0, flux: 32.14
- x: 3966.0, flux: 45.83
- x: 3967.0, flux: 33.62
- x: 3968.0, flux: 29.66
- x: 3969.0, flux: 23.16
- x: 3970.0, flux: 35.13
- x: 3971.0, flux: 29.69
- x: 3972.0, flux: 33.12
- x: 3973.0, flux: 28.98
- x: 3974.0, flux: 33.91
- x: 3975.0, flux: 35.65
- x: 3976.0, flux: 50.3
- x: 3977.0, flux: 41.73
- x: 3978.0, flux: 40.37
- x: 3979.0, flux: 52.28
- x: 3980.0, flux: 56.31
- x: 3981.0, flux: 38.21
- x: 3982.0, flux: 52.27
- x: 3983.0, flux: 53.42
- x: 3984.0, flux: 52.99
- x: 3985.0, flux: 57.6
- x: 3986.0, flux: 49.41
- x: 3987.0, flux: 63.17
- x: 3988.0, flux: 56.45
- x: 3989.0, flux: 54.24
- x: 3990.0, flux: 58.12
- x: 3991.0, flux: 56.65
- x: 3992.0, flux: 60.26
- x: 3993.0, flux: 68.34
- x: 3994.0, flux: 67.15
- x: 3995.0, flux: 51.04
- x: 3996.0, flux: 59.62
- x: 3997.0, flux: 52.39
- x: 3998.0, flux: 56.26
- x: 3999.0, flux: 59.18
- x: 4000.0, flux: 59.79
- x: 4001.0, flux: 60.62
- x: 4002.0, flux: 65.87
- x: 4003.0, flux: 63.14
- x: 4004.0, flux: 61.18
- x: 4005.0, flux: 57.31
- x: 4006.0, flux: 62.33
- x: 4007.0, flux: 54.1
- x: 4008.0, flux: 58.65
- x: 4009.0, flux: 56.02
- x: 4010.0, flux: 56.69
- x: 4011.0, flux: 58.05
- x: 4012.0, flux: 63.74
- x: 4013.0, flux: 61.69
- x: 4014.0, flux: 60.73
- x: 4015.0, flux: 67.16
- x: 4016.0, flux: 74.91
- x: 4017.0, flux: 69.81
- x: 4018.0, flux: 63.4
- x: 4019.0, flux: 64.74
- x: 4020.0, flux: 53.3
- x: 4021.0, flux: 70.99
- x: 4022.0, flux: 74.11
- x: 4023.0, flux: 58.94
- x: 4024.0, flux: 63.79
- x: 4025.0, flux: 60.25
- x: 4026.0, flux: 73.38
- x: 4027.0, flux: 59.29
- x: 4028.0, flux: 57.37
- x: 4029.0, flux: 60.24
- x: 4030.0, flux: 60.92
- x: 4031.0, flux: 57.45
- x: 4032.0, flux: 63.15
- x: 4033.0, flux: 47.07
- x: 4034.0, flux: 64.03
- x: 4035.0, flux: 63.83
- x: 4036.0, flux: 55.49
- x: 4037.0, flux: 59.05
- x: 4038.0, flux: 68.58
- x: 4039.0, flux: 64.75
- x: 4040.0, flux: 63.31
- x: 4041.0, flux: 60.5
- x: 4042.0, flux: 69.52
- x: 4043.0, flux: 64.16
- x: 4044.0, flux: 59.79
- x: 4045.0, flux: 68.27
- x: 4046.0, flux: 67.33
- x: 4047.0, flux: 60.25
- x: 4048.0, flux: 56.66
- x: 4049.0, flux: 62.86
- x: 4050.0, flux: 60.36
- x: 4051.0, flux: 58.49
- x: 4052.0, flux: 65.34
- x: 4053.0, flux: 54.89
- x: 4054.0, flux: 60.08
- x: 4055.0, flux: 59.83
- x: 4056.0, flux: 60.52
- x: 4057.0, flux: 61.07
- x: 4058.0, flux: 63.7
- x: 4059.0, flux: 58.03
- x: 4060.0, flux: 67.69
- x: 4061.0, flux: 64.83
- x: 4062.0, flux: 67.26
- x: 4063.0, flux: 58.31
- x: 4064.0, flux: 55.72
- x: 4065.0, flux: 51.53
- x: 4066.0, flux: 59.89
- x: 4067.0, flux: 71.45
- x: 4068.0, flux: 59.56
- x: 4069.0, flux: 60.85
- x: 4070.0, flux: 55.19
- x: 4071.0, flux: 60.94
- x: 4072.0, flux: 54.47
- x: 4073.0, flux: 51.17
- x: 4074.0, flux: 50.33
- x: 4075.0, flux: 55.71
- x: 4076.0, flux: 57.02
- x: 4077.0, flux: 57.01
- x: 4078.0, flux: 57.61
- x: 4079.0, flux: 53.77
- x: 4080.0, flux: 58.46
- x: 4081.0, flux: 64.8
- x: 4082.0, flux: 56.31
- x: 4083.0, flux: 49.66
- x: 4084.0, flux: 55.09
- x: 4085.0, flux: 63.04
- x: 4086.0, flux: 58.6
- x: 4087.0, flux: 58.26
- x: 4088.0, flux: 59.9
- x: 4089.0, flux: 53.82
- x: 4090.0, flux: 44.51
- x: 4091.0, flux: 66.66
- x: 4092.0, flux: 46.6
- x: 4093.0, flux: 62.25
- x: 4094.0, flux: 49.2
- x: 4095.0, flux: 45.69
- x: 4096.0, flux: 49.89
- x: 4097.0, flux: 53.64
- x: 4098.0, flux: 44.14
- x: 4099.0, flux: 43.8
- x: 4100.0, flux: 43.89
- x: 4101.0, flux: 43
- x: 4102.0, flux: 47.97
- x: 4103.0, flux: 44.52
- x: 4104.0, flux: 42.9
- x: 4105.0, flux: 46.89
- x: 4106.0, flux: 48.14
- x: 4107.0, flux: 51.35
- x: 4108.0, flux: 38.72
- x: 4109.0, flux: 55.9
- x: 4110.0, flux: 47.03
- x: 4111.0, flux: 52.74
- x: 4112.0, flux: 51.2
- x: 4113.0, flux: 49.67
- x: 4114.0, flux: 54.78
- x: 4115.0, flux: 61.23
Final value 1.28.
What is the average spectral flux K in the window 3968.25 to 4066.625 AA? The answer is 57.7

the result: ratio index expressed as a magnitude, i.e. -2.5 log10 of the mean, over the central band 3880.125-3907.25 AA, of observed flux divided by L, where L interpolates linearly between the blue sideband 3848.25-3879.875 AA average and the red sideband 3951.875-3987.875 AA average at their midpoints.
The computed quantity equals 0.16 mag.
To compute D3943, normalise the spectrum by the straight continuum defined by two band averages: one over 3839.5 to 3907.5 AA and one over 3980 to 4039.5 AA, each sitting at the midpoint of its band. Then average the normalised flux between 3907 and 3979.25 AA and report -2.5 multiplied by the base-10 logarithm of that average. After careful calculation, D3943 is 0.14 mag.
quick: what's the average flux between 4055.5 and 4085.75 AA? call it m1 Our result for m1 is 58.7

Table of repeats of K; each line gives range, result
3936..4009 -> 50.7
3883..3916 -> 48.3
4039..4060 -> 62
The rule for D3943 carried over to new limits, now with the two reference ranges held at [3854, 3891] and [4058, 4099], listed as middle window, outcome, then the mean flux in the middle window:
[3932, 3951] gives 0.06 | 49.8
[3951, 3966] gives 0.11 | 47.9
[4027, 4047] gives -0.12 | 61.7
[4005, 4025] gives -0.14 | 62.6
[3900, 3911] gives -0.05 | 54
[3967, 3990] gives 0.22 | 44.1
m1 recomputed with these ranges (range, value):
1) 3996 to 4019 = 61.1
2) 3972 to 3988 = 47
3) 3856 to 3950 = 50.3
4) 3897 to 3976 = 48.4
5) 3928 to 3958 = 49.3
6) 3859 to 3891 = 49.8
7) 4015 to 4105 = 58.6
